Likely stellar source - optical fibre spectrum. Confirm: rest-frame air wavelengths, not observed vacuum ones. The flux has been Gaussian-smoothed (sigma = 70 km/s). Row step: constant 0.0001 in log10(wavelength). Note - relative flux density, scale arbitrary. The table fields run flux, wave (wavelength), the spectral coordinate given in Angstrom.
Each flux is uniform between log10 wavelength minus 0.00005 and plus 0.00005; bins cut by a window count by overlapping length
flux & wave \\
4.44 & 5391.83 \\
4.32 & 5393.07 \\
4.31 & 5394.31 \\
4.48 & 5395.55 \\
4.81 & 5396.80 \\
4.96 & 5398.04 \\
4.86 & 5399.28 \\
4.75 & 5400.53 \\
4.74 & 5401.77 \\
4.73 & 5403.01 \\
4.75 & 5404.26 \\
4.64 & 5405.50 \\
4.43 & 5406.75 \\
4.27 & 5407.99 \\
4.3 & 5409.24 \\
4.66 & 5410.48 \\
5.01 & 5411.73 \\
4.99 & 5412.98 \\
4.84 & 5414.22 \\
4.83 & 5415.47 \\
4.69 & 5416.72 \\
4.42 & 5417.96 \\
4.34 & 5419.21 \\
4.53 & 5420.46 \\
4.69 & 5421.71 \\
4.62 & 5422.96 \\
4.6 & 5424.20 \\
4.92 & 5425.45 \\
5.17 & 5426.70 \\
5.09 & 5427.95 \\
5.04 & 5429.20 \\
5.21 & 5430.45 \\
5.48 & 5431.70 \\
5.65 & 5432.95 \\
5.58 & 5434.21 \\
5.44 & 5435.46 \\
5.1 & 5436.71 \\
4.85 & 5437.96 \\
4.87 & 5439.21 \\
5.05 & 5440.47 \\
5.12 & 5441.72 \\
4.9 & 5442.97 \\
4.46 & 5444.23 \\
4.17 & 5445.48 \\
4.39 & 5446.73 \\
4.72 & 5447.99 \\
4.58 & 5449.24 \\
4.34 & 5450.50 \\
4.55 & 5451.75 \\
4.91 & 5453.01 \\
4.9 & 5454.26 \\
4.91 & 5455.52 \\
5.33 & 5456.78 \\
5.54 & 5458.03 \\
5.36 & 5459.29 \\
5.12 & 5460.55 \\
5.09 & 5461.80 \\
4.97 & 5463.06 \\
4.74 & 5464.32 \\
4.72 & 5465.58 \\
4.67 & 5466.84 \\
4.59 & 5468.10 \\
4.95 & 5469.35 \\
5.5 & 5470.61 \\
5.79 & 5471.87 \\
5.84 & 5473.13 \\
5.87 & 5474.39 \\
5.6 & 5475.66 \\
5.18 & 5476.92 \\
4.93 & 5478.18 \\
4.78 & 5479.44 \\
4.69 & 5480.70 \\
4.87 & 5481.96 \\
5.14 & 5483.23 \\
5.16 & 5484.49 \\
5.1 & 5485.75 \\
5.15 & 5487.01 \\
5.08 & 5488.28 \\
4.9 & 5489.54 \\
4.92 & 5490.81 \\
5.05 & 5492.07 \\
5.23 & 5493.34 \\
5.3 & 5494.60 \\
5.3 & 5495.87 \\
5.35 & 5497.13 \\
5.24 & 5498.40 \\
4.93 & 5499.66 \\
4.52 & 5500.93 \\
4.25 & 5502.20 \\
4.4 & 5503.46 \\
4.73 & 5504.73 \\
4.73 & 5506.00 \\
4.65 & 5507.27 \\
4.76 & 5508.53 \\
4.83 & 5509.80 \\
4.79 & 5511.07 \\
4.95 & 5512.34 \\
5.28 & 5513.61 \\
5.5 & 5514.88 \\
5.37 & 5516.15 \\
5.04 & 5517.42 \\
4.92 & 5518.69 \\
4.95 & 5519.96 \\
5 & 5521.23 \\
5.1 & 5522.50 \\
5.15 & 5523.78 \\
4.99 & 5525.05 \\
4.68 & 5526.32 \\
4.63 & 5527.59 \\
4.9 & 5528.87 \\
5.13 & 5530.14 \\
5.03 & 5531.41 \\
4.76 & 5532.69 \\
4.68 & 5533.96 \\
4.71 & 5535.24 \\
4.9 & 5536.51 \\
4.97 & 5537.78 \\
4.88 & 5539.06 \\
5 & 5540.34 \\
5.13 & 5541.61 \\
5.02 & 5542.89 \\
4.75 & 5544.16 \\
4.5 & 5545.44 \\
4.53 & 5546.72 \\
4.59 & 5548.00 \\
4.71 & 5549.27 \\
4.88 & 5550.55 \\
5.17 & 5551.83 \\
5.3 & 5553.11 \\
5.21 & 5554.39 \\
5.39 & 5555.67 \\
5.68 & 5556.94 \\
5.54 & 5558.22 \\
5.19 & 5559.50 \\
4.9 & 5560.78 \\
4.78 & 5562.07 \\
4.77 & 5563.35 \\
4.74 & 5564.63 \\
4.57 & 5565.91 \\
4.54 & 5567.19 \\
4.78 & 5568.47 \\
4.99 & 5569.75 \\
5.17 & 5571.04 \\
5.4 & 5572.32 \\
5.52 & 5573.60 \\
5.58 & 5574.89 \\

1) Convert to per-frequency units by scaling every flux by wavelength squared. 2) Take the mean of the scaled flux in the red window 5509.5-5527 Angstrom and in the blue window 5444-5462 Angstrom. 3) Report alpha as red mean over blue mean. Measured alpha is 1.07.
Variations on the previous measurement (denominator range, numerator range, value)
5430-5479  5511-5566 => 1.02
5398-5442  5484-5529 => 1.05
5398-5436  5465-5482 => 1.09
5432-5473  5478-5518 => 1.01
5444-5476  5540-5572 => 1.03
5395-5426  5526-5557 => 1.10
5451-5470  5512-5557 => 1.03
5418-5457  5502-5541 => 1.04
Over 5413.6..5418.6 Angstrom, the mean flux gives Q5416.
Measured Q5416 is 4.7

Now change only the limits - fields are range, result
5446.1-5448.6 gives 4.55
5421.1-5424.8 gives 4.65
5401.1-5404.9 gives 4.75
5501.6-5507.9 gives 4.56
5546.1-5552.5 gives 4.78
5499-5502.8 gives 4.57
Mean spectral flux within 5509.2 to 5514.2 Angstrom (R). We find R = 4.96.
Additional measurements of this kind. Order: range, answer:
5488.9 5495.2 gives 5.08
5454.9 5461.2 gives 5.26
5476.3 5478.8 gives 5.06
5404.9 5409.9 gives 4.41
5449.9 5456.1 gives 4.72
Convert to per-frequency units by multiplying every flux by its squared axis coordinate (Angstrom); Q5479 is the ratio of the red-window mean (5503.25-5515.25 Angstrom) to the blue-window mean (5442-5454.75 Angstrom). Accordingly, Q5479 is 1.08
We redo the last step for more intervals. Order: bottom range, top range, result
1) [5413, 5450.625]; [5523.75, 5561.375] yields 1.06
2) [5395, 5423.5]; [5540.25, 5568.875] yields 1.12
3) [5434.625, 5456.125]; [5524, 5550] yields 1.04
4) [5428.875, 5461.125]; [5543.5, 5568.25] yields 1.03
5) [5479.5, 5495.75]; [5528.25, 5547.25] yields 0.98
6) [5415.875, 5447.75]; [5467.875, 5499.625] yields 1.08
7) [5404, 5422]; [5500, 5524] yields 1.10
